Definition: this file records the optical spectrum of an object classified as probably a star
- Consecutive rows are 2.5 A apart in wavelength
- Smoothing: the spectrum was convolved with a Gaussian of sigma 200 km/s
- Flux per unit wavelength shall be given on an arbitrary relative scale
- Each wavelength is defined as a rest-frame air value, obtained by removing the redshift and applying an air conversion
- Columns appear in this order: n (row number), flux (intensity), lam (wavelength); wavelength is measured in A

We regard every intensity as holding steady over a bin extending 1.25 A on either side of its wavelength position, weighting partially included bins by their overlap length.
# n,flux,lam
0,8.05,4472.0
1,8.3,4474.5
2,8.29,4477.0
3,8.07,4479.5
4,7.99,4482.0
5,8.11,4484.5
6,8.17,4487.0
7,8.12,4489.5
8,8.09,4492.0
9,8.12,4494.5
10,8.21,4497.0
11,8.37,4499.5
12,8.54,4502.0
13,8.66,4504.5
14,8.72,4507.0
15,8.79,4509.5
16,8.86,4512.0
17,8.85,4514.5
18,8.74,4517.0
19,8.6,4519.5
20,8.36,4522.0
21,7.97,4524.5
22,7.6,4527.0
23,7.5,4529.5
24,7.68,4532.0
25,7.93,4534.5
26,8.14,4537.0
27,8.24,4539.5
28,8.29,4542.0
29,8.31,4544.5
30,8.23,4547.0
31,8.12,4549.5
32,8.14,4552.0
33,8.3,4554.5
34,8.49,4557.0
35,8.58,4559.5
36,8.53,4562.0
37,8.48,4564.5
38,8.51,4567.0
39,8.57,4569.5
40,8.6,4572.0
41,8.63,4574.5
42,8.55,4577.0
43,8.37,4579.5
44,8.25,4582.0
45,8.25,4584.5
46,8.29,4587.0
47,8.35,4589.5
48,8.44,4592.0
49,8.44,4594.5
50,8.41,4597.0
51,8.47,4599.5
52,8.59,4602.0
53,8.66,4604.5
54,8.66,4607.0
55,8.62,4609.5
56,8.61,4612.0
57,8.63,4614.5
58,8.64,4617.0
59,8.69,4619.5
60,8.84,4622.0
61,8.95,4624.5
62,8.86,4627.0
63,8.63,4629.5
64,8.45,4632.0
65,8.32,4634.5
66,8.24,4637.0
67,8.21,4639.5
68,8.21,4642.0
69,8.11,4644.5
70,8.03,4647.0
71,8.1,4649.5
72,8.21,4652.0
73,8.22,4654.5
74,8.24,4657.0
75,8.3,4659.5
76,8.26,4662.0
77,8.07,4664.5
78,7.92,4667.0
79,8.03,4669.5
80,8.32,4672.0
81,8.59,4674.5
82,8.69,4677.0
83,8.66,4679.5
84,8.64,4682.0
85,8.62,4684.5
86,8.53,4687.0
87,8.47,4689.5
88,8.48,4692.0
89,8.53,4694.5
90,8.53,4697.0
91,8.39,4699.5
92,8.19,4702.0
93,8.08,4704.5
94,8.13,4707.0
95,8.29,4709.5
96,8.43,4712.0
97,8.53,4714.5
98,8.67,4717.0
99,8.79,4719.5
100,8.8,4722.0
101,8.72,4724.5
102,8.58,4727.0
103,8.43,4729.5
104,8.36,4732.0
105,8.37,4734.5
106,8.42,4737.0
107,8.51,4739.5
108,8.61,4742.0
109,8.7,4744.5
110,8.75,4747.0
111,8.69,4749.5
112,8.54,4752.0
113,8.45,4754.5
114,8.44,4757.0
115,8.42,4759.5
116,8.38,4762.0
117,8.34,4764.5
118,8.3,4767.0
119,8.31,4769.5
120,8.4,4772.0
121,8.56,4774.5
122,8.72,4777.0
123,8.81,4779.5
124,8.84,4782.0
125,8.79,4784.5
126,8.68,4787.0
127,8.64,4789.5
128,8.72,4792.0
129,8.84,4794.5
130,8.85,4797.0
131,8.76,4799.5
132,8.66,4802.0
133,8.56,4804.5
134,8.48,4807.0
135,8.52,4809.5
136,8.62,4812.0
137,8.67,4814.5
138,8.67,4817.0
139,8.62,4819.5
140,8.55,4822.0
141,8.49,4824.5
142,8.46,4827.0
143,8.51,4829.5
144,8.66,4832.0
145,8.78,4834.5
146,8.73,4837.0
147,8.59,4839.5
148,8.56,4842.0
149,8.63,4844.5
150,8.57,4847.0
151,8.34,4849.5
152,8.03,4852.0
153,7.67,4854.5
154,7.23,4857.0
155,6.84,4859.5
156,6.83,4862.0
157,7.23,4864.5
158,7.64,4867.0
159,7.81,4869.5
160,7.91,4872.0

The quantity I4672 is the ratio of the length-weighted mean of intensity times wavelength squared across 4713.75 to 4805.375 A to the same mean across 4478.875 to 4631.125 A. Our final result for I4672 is 1.12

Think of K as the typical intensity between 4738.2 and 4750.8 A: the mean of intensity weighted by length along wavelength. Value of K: 8.65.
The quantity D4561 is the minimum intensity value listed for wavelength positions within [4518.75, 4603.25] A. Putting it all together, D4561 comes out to 7.5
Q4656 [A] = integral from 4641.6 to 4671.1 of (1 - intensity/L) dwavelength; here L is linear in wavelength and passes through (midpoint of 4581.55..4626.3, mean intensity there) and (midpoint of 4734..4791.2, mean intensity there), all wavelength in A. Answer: 1.4 A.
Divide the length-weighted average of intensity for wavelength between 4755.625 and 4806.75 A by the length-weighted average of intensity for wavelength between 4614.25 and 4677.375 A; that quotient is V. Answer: 1.03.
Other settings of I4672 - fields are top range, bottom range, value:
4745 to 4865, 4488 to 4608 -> 1.13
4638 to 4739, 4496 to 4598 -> 1.07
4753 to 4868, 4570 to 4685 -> 1.08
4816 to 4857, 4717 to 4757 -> 1.03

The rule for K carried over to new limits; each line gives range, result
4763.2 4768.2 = 8.32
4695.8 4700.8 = 8.46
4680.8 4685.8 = 8.63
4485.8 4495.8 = 8.13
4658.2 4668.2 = 8.14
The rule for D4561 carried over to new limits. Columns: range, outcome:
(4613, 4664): 8.03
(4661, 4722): 7.92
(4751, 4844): 8.3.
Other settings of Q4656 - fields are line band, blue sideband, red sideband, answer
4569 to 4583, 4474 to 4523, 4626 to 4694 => -0.2 A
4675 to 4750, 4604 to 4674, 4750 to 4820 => -0.2 A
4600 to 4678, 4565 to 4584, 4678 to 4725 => 0.7 A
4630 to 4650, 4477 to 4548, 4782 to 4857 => 0.4 A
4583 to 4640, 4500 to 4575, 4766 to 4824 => -0.6 A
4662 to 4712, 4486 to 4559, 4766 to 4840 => 0.7 A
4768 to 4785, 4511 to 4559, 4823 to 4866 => -1.0 A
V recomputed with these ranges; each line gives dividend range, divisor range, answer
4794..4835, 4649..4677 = 1.05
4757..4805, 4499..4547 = 1.03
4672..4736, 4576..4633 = 0.99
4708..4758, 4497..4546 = 1.03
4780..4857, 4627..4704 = 1.03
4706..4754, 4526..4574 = 1.04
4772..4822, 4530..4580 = 1.04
